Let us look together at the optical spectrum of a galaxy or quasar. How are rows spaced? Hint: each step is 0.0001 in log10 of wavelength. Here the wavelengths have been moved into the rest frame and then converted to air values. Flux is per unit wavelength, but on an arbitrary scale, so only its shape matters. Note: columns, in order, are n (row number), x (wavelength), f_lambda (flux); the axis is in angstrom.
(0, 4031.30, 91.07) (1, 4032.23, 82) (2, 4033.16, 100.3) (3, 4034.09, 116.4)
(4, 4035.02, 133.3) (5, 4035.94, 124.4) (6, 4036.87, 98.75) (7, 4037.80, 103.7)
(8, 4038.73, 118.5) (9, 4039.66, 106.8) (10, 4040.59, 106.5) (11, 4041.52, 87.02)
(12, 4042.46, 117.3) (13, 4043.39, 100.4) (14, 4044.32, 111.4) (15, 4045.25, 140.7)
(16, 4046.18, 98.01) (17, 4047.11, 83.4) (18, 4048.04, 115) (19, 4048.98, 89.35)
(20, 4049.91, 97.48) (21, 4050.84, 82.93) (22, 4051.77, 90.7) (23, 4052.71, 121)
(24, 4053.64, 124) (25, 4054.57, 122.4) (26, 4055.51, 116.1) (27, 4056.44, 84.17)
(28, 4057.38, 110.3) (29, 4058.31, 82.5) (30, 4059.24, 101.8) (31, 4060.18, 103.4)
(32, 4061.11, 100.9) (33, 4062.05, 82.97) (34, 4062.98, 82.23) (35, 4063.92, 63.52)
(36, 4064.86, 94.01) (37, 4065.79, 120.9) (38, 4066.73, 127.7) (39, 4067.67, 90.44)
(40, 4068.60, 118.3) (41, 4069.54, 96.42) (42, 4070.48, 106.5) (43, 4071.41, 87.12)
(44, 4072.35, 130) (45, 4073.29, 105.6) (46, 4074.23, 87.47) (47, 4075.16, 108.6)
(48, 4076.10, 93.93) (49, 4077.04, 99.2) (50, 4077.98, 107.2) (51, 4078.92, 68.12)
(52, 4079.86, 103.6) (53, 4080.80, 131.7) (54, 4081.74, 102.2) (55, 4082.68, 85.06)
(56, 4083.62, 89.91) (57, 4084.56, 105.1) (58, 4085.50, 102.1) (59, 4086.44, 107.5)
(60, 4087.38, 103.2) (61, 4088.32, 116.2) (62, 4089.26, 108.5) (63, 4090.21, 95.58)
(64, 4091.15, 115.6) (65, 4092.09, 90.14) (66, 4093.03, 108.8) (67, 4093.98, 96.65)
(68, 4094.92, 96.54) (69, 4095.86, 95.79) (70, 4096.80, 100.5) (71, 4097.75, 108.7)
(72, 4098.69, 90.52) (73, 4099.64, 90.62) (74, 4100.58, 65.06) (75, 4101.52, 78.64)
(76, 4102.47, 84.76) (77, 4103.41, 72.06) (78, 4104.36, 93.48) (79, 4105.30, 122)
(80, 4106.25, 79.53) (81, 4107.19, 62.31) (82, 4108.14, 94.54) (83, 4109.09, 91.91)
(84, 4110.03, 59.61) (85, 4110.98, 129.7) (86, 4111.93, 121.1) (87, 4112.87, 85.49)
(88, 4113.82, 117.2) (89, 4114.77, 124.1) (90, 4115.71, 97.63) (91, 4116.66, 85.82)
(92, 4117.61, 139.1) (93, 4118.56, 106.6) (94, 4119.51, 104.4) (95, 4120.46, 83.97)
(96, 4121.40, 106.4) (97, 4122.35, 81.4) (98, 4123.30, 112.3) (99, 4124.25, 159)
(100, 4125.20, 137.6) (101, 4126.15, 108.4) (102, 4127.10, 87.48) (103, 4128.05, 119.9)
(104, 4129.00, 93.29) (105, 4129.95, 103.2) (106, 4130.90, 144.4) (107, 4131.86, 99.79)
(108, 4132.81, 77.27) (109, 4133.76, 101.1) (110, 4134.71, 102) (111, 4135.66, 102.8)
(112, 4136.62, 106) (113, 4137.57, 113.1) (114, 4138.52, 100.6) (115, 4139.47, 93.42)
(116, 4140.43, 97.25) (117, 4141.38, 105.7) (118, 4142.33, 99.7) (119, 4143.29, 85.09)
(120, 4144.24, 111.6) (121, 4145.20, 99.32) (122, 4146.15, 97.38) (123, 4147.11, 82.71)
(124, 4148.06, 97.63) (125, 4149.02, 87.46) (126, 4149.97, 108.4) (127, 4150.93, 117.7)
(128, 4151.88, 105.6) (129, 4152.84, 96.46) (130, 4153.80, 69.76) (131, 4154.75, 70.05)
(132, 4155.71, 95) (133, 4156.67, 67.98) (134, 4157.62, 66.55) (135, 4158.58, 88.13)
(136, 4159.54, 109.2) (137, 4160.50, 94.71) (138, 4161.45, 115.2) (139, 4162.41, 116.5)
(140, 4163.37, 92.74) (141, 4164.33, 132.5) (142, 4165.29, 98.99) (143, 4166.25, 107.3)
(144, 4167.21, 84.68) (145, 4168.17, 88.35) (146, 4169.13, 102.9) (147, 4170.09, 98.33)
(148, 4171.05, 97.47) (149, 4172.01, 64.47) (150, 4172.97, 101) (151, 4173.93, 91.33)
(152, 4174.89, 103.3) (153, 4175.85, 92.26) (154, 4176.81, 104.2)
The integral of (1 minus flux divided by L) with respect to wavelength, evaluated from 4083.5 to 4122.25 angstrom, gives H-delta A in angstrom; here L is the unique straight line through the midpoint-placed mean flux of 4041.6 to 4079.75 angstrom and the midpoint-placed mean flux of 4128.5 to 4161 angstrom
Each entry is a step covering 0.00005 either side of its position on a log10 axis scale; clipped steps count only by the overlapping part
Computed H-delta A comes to 0.38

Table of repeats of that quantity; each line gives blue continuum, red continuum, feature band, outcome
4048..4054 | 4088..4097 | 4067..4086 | 0.15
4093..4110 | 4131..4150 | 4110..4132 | -3.63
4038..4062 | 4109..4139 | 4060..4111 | 4.00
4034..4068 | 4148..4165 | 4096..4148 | -0.85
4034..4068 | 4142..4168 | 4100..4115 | 1.14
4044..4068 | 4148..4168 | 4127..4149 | -0.83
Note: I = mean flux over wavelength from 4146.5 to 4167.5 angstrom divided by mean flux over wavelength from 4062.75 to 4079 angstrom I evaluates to 1.0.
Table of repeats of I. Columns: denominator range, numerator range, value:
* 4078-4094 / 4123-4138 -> 1.08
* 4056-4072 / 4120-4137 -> 1.10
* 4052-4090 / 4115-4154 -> 1.01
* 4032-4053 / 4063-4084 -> 0.95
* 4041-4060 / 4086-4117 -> 0.93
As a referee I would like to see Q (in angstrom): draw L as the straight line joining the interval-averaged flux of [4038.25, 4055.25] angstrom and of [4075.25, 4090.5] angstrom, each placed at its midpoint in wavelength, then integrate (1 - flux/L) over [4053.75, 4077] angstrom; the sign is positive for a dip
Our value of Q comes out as 0.61 angstrom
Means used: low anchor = 106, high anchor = 101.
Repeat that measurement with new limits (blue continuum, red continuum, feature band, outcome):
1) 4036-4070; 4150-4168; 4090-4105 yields 1.1 angstrom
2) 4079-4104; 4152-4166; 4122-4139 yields -2.3 angstrom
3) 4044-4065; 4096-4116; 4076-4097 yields -1.1 angstrom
